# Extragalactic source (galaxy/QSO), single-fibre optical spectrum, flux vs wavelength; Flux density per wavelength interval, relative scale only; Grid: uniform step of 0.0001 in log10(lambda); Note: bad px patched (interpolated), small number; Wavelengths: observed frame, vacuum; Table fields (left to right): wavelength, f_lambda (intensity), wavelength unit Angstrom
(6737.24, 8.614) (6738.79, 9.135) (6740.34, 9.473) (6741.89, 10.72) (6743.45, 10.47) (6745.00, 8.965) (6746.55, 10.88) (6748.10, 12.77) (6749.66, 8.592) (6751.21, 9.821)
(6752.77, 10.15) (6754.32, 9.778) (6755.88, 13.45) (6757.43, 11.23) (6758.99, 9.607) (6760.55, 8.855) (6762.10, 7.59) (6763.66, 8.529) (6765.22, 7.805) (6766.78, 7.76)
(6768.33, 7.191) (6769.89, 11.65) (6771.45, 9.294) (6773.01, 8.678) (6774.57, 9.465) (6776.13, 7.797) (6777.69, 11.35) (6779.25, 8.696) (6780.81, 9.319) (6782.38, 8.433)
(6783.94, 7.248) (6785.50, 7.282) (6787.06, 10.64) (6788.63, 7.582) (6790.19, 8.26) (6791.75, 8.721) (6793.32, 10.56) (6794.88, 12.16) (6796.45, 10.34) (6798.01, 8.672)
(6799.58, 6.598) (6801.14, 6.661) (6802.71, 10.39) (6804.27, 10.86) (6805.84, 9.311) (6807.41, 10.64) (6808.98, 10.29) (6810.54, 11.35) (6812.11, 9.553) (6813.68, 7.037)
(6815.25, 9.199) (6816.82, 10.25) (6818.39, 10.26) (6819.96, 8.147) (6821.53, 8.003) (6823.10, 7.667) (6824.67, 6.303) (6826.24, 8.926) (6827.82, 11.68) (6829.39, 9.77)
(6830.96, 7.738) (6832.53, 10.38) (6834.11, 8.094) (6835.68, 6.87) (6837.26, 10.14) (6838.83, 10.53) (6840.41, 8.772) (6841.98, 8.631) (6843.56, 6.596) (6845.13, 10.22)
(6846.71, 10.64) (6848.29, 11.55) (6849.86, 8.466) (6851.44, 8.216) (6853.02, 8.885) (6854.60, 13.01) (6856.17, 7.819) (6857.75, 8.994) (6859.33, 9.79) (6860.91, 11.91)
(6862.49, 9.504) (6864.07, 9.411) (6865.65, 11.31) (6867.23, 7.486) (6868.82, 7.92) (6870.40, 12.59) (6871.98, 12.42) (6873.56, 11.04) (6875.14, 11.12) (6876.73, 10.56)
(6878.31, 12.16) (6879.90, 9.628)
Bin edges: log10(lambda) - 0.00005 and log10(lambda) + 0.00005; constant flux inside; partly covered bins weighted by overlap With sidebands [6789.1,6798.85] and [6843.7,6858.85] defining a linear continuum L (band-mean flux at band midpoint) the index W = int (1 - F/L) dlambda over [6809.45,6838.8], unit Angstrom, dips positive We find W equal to 1.95 Angstrom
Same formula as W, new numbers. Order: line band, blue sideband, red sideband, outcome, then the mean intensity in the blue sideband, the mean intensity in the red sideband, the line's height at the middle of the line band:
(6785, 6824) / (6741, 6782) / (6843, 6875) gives 2.1 Angstrom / 9.62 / 9.94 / 9.76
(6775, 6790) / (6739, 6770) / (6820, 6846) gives 1.1 Angstrom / 9.71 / 8.76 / 9.37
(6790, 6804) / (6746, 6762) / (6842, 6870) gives 1.1 Angstrom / 10.4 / 9.53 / 10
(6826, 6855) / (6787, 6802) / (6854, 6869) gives 0.3 Angstrom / 8.95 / 9.75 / 9.5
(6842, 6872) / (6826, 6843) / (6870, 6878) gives 2.3 Angstrom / 9.2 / 11.5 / 10.5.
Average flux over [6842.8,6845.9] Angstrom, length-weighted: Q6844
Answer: 8.43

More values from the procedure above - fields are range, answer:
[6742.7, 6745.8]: 9.74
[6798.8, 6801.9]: 6.64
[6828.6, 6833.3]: 9.31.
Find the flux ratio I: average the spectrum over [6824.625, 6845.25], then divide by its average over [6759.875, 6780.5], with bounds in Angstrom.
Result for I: 1.01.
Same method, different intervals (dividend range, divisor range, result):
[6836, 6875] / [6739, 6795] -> 1.04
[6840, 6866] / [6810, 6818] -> 1.02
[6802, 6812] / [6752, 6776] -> 1.11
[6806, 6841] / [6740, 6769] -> 0.95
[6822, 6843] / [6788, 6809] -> 0.95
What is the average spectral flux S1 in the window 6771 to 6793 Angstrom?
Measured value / 8.8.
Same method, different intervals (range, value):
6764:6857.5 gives 9.12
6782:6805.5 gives 8.98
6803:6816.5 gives 9.82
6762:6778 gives 8.81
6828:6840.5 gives 9.18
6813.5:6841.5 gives 8.91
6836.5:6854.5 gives 9.47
